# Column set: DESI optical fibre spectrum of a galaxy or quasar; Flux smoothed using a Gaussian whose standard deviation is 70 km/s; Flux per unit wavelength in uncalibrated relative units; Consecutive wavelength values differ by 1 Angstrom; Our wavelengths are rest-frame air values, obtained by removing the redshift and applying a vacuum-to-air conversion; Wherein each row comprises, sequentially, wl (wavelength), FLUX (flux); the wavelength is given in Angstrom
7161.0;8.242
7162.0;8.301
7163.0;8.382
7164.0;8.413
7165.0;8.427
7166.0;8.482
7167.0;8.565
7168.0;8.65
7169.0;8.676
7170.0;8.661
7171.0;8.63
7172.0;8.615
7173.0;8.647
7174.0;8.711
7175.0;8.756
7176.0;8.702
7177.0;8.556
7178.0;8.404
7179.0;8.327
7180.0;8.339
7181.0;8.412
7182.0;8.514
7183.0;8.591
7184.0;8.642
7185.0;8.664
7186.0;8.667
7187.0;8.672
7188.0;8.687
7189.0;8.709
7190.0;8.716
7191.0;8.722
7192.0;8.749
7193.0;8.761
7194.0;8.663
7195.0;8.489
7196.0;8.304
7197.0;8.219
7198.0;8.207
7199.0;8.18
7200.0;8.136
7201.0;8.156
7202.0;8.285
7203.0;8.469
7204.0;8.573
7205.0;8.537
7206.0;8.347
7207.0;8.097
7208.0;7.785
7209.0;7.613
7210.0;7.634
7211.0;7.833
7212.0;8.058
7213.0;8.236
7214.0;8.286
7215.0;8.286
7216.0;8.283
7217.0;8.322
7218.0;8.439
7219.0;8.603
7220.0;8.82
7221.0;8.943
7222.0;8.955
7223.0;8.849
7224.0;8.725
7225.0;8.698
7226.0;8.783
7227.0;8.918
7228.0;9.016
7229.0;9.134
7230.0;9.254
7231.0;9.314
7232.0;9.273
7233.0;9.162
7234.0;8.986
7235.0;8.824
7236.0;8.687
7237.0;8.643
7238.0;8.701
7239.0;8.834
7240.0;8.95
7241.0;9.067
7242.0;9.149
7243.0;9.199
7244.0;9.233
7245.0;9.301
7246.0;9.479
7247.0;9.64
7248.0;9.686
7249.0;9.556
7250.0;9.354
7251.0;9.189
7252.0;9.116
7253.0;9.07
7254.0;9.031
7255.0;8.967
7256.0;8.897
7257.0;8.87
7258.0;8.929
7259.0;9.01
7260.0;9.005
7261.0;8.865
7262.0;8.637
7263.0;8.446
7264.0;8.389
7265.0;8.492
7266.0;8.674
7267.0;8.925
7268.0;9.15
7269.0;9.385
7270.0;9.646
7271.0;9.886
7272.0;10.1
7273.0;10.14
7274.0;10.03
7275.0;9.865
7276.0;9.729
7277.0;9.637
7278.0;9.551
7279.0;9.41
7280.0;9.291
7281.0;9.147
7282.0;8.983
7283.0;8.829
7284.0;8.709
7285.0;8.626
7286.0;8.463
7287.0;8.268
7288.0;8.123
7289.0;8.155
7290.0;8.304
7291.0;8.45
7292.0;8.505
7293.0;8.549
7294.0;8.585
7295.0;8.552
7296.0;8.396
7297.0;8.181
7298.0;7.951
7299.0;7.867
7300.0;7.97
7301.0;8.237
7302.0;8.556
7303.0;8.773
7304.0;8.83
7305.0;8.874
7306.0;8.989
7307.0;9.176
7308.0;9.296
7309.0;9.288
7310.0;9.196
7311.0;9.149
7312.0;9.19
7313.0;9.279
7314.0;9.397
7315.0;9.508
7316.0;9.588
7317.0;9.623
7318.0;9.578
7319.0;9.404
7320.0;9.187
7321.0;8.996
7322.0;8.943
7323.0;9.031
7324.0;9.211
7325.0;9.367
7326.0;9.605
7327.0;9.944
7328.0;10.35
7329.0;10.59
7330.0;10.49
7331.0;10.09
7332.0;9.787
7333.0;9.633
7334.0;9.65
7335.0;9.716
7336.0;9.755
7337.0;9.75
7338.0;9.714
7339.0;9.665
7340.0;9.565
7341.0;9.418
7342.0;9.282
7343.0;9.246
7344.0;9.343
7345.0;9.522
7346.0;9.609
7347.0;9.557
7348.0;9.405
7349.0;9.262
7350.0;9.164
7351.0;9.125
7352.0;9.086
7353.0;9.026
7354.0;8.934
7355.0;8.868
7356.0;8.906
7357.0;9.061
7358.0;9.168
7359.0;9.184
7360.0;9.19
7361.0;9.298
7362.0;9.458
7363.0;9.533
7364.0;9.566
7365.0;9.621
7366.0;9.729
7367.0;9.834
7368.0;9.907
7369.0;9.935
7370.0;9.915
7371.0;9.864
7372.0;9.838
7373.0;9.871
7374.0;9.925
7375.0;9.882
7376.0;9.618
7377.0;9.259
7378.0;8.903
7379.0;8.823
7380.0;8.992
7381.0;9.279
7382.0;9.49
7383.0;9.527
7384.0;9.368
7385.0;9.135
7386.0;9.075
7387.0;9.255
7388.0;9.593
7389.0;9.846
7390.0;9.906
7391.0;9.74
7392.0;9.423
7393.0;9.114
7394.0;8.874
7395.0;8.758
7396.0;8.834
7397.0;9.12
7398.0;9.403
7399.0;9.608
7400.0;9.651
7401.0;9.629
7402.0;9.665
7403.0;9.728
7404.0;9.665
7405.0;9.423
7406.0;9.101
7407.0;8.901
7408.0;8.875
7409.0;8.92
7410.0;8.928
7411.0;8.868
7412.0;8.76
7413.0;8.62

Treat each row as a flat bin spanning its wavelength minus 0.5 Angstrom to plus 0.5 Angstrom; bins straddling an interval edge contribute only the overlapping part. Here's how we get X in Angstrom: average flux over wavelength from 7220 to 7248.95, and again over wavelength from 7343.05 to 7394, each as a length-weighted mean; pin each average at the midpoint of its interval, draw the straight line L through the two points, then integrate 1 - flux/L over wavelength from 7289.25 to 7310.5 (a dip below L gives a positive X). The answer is 1.5 Angstrom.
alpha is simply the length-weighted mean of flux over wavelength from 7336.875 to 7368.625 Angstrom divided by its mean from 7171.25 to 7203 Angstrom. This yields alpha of 1.1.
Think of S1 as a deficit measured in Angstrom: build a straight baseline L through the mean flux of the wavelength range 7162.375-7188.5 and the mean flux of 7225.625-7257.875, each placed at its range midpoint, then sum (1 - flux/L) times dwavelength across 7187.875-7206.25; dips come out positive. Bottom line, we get 0.6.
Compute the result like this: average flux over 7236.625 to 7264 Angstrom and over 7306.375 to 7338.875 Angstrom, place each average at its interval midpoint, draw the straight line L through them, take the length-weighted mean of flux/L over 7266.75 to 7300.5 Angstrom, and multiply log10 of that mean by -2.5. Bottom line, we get 0.042 mag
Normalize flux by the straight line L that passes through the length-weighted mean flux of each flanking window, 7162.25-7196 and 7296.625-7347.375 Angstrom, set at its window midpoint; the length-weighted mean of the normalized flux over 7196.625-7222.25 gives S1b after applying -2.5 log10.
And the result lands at 0.060 mag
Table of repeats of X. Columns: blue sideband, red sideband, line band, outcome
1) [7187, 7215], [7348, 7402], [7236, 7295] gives -2.2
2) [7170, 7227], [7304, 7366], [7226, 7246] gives -0.7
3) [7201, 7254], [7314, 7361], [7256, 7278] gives -0.5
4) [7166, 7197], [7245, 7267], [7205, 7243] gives 0.9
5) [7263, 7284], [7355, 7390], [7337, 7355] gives 0.2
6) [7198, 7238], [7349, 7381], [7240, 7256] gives -1.0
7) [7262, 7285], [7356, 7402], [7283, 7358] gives 1.7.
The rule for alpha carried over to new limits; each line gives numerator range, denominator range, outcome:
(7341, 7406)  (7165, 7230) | 1.11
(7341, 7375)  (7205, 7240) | 1.10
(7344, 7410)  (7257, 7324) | 1.05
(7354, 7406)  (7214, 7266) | 1.06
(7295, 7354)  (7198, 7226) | 1.11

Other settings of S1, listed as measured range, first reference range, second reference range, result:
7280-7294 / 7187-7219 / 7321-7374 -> 0.70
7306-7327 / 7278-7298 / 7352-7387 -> -0.99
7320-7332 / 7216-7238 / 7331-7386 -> -0.48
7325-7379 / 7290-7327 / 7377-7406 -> -2.39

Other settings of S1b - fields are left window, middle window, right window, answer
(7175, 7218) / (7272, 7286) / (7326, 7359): -0.042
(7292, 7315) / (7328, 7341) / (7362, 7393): -0.090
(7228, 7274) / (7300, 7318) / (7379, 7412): 0.011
